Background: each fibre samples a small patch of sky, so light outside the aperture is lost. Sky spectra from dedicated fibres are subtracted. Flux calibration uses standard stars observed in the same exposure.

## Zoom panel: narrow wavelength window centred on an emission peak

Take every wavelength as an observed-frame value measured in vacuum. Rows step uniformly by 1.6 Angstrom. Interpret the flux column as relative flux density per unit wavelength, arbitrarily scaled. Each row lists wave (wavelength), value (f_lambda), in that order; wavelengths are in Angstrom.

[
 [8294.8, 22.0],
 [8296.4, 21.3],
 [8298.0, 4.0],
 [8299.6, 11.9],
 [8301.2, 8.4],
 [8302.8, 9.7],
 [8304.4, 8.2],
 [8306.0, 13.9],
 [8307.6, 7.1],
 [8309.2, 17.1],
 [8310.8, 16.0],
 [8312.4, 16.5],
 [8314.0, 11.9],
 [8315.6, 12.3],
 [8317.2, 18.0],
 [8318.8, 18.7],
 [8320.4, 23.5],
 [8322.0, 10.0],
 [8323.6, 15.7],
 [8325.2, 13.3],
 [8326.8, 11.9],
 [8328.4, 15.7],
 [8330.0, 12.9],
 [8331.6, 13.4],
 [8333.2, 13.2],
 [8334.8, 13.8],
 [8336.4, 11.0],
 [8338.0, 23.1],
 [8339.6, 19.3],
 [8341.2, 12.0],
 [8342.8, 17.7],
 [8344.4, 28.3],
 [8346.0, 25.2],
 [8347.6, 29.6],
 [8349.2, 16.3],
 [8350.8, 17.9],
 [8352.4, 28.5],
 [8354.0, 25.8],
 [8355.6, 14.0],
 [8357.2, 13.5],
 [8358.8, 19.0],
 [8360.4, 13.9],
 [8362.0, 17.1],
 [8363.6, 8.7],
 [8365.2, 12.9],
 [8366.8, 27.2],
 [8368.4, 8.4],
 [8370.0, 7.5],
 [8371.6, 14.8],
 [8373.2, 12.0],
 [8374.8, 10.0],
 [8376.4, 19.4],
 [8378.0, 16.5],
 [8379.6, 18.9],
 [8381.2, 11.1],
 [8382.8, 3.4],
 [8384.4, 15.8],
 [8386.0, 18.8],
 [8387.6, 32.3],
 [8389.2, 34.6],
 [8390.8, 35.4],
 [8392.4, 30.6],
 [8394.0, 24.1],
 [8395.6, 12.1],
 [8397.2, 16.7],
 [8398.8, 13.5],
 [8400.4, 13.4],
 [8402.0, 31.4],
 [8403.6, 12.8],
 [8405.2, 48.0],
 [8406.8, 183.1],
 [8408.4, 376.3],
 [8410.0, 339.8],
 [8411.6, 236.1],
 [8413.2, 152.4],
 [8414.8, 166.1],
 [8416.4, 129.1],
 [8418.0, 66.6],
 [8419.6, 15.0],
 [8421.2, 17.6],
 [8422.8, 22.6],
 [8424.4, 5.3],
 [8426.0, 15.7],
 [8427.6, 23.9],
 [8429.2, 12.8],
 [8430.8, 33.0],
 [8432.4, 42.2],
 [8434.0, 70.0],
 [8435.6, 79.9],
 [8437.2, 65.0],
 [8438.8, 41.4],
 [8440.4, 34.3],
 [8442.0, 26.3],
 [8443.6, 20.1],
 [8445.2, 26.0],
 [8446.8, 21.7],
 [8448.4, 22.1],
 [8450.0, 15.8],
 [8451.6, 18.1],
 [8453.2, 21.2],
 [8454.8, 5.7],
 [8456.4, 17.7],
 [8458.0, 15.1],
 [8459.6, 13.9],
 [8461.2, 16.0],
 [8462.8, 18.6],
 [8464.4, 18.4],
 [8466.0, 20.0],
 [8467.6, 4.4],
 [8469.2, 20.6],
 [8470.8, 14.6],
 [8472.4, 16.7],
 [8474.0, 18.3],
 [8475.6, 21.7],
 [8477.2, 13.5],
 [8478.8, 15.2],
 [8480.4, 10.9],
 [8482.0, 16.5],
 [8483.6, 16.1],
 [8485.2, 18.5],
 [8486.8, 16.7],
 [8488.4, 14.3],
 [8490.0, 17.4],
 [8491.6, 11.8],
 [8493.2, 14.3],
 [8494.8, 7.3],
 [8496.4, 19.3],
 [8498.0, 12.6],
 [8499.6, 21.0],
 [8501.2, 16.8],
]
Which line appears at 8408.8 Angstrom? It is H-alpha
